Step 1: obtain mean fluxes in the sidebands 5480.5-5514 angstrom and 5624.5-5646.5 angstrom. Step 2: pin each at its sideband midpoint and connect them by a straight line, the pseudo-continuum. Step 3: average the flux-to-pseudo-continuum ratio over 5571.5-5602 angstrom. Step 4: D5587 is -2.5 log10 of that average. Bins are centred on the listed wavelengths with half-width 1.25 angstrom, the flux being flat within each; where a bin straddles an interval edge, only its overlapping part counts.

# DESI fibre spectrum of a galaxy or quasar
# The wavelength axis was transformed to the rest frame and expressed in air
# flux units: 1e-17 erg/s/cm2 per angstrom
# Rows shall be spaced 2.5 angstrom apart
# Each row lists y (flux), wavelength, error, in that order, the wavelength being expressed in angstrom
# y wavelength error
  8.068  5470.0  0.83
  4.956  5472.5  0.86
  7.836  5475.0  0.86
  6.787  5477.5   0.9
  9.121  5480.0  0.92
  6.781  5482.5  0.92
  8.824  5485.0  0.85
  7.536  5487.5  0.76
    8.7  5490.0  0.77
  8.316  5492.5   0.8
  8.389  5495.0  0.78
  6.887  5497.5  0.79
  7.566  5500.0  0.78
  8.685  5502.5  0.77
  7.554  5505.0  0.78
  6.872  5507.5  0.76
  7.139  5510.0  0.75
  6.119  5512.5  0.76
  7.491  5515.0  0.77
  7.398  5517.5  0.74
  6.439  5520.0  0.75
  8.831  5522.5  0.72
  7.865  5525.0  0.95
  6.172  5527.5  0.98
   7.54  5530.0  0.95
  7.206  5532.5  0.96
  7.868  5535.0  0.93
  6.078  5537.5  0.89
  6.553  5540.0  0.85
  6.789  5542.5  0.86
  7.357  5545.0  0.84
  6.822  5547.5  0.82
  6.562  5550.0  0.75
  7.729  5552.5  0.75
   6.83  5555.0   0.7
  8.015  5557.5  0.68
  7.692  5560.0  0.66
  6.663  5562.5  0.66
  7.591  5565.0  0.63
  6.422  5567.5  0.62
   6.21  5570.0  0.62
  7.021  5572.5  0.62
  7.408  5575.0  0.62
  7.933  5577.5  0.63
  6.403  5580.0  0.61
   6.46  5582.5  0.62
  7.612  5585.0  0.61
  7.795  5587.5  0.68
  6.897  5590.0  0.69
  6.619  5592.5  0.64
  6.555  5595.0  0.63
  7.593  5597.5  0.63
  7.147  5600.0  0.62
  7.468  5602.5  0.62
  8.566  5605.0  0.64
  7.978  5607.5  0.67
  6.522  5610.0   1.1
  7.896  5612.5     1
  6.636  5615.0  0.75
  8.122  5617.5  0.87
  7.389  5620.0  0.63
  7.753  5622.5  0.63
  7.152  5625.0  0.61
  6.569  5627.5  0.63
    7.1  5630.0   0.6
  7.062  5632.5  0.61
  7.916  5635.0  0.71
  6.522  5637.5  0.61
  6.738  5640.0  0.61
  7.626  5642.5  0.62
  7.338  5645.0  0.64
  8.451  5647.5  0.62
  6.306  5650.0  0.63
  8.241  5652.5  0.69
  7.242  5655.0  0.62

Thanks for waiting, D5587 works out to 0.03 mag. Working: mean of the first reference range 7.68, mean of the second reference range 7.13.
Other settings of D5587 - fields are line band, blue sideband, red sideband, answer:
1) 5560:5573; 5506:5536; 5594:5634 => 0.068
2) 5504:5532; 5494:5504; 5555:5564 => 0.071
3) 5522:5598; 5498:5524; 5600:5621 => 0.054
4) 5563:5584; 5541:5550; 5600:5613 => 0.048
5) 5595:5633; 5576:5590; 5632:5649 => -0.011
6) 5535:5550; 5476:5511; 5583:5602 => 0.103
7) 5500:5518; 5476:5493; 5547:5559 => 0.055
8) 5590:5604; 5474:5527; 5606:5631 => 0.045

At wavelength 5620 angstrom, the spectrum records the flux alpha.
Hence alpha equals 7.389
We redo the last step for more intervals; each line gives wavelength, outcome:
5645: 7.338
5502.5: 8.685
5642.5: 7.626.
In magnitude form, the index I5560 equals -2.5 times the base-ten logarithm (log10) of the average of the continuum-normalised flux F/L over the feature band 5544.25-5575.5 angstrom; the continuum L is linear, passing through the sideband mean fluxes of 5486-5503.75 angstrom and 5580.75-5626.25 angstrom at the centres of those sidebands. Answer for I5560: 0.077 mag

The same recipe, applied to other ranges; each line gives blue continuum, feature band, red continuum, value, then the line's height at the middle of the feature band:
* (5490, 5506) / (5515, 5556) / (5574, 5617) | 0.08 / 7.7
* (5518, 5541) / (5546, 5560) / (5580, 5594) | -0.02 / 7.11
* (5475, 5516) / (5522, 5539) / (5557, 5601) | 0.02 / 7.44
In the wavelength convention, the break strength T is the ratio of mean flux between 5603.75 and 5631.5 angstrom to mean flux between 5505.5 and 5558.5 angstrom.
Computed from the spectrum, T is 1.04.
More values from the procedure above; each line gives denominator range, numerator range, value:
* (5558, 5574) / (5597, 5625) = 1.08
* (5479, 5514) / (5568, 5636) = 0.94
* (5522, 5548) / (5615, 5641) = 1.01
